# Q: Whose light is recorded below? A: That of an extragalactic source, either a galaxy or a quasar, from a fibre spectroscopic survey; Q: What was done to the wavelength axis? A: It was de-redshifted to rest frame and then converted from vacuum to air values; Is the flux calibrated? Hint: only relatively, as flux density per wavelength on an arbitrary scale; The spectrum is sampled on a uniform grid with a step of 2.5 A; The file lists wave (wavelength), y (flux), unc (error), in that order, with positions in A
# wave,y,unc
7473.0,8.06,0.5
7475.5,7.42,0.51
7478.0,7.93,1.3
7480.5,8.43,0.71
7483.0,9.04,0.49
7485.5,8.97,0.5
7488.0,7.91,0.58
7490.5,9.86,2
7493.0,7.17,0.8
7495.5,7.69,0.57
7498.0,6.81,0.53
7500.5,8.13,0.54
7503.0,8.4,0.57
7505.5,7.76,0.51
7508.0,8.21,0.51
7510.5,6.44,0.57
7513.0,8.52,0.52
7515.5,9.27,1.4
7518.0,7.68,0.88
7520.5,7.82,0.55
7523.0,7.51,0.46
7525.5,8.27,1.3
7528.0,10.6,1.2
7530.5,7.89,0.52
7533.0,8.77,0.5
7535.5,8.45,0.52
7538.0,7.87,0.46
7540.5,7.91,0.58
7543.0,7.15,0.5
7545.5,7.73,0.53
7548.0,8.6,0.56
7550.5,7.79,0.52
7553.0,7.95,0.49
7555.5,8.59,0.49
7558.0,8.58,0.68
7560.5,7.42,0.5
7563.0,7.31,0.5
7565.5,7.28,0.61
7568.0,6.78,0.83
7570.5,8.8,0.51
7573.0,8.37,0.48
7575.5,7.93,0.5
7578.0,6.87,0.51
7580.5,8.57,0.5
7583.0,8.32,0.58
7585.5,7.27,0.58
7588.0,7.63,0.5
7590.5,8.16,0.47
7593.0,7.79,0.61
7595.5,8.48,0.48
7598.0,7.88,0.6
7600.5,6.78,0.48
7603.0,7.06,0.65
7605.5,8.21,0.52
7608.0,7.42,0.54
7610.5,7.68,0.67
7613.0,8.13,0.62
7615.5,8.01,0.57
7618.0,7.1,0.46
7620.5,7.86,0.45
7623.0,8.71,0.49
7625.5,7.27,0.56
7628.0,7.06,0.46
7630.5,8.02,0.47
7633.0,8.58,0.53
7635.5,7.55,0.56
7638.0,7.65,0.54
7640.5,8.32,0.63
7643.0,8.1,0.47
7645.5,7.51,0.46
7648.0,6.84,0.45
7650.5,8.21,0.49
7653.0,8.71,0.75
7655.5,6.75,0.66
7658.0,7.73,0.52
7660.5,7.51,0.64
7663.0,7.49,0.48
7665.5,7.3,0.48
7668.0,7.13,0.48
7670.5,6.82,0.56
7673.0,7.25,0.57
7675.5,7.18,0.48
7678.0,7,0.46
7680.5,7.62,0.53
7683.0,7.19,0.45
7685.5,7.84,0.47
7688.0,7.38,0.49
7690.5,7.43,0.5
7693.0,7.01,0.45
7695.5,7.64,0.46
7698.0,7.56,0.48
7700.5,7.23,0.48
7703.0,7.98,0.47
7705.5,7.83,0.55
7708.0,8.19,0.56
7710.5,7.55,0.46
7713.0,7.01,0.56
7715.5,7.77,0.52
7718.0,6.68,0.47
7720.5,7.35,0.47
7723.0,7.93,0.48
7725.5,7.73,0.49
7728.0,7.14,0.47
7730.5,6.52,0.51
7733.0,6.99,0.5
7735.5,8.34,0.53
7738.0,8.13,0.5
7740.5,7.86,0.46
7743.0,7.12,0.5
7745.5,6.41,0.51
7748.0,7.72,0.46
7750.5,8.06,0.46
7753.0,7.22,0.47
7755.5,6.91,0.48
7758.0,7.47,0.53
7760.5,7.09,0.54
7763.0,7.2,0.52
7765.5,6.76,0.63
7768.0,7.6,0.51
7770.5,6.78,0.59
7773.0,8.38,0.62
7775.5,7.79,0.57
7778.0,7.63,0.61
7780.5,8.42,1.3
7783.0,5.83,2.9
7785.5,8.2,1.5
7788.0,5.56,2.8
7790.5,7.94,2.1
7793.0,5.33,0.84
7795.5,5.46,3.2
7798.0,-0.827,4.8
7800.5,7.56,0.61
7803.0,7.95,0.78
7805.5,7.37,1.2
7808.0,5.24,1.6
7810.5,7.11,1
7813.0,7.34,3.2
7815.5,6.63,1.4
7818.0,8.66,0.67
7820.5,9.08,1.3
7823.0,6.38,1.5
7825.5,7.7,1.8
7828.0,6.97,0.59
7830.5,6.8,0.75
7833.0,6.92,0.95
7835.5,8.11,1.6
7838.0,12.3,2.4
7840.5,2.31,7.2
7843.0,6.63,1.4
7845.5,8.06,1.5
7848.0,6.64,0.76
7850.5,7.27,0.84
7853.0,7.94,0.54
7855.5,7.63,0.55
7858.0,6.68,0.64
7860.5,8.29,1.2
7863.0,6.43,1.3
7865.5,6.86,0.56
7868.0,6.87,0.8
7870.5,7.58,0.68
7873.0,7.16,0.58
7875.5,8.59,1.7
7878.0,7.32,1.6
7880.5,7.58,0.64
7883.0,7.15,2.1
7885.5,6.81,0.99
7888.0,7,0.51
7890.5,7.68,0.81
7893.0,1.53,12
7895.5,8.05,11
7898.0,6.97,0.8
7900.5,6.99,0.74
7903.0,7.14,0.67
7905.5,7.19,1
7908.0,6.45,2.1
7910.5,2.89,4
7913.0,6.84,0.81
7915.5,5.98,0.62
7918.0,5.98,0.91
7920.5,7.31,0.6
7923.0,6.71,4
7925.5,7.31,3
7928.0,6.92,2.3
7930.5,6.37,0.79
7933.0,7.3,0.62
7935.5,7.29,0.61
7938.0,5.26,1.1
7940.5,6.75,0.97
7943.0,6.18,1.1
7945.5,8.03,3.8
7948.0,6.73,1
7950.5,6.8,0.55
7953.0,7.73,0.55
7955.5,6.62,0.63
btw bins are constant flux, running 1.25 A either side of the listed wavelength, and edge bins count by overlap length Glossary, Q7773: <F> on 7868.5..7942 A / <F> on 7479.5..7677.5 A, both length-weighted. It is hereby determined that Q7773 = 0.85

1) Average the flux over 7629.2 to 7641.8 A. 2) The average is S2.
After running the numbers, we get 8.02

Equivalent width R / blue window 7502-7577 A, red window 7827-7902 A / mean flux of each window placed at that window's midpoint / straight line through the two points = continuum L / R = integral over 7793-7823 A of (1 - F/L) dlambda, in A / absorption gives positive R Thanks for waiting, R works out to 3.4 A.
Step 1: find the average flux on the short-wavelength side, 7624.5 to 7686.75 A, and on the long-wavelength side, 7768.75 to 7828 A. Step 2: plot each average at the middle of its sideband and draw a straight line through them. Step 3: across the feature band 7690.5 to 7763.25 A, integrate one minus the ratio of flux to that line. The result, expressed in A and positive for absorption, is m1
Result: -2.4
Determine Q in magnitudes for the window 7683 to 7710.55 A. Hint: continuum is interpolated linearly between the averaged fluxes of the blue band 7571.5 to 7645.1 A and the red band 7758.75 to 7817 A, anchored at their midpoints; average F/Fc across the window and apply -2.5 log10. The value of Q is -0.04 mag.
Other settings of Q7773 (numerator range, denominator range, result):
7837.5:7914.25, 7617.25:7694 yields 0.91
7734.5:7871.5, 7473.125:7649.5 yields 0.90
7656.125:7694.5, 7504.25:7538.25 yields 0.89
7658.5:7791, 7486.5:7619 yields 0.93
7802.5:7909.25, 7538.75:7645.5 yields 0.91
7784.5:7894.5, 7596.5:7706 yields 0.91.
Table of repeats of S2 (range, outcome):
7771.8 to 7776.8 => 8.08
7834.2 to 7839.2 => 10.2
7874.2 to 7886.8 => 7.49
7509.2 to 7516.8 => 8.07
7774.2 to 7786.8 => 7.57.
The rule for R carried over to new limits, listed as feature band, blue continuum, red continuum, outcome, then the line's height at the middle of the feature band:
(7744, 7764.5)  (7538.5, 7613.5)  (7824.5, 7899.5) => 0.37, 7.38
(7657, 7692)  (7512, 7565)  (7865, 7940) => 1.25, 7.62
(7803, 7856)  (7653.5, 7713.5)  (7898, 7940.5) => -3.40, 6.86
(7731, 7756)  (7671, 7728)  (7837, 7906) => -0.36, 7.36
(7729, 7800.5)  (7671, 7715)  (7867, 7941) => 2.68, 7.2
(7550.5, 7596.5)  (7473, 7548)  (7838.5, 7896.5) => 0.19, 7.92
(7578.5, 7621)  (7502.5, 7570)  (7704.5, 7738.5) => 0.41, 7.84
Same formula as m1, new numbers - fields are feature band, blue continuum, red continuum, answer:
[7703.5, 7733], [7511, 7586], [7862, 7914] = -0.1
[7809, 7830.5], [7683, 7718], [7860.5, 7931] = -1.1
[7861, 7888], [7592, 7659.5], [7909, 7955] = -1.8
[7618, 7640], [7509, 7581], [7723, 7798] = -0.4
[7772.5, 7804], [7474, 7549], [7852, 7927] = 3.0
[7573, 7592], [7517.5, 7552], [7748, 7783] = 0.4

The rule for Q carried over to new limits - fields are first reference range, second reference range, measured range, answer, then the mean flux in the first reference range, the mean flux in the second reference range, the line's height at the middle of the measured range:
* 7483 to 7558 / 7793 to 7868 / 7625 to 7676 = 0.01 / 8.15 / 6.92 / 7.63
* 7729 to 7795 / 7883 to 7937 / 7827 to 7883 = -0.08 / 7.26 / 6.52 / 6.79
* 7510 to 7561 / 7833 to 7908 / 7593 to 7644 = 0.02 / 8.17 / 7.11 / 7.91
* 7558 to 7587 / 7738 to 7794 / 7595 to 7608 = 0.01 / 7.76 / 7.27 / 7.68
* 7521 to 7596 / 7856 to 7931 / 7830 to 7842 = -0.05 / 8.01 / 6.77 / 6.98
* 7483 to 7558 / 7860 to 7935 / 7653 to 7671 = 0.04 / 8.15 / 6.76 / 7.63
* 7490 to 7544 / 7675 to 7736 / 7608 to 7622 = 0.00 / 8.08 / 7.44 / 7.74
